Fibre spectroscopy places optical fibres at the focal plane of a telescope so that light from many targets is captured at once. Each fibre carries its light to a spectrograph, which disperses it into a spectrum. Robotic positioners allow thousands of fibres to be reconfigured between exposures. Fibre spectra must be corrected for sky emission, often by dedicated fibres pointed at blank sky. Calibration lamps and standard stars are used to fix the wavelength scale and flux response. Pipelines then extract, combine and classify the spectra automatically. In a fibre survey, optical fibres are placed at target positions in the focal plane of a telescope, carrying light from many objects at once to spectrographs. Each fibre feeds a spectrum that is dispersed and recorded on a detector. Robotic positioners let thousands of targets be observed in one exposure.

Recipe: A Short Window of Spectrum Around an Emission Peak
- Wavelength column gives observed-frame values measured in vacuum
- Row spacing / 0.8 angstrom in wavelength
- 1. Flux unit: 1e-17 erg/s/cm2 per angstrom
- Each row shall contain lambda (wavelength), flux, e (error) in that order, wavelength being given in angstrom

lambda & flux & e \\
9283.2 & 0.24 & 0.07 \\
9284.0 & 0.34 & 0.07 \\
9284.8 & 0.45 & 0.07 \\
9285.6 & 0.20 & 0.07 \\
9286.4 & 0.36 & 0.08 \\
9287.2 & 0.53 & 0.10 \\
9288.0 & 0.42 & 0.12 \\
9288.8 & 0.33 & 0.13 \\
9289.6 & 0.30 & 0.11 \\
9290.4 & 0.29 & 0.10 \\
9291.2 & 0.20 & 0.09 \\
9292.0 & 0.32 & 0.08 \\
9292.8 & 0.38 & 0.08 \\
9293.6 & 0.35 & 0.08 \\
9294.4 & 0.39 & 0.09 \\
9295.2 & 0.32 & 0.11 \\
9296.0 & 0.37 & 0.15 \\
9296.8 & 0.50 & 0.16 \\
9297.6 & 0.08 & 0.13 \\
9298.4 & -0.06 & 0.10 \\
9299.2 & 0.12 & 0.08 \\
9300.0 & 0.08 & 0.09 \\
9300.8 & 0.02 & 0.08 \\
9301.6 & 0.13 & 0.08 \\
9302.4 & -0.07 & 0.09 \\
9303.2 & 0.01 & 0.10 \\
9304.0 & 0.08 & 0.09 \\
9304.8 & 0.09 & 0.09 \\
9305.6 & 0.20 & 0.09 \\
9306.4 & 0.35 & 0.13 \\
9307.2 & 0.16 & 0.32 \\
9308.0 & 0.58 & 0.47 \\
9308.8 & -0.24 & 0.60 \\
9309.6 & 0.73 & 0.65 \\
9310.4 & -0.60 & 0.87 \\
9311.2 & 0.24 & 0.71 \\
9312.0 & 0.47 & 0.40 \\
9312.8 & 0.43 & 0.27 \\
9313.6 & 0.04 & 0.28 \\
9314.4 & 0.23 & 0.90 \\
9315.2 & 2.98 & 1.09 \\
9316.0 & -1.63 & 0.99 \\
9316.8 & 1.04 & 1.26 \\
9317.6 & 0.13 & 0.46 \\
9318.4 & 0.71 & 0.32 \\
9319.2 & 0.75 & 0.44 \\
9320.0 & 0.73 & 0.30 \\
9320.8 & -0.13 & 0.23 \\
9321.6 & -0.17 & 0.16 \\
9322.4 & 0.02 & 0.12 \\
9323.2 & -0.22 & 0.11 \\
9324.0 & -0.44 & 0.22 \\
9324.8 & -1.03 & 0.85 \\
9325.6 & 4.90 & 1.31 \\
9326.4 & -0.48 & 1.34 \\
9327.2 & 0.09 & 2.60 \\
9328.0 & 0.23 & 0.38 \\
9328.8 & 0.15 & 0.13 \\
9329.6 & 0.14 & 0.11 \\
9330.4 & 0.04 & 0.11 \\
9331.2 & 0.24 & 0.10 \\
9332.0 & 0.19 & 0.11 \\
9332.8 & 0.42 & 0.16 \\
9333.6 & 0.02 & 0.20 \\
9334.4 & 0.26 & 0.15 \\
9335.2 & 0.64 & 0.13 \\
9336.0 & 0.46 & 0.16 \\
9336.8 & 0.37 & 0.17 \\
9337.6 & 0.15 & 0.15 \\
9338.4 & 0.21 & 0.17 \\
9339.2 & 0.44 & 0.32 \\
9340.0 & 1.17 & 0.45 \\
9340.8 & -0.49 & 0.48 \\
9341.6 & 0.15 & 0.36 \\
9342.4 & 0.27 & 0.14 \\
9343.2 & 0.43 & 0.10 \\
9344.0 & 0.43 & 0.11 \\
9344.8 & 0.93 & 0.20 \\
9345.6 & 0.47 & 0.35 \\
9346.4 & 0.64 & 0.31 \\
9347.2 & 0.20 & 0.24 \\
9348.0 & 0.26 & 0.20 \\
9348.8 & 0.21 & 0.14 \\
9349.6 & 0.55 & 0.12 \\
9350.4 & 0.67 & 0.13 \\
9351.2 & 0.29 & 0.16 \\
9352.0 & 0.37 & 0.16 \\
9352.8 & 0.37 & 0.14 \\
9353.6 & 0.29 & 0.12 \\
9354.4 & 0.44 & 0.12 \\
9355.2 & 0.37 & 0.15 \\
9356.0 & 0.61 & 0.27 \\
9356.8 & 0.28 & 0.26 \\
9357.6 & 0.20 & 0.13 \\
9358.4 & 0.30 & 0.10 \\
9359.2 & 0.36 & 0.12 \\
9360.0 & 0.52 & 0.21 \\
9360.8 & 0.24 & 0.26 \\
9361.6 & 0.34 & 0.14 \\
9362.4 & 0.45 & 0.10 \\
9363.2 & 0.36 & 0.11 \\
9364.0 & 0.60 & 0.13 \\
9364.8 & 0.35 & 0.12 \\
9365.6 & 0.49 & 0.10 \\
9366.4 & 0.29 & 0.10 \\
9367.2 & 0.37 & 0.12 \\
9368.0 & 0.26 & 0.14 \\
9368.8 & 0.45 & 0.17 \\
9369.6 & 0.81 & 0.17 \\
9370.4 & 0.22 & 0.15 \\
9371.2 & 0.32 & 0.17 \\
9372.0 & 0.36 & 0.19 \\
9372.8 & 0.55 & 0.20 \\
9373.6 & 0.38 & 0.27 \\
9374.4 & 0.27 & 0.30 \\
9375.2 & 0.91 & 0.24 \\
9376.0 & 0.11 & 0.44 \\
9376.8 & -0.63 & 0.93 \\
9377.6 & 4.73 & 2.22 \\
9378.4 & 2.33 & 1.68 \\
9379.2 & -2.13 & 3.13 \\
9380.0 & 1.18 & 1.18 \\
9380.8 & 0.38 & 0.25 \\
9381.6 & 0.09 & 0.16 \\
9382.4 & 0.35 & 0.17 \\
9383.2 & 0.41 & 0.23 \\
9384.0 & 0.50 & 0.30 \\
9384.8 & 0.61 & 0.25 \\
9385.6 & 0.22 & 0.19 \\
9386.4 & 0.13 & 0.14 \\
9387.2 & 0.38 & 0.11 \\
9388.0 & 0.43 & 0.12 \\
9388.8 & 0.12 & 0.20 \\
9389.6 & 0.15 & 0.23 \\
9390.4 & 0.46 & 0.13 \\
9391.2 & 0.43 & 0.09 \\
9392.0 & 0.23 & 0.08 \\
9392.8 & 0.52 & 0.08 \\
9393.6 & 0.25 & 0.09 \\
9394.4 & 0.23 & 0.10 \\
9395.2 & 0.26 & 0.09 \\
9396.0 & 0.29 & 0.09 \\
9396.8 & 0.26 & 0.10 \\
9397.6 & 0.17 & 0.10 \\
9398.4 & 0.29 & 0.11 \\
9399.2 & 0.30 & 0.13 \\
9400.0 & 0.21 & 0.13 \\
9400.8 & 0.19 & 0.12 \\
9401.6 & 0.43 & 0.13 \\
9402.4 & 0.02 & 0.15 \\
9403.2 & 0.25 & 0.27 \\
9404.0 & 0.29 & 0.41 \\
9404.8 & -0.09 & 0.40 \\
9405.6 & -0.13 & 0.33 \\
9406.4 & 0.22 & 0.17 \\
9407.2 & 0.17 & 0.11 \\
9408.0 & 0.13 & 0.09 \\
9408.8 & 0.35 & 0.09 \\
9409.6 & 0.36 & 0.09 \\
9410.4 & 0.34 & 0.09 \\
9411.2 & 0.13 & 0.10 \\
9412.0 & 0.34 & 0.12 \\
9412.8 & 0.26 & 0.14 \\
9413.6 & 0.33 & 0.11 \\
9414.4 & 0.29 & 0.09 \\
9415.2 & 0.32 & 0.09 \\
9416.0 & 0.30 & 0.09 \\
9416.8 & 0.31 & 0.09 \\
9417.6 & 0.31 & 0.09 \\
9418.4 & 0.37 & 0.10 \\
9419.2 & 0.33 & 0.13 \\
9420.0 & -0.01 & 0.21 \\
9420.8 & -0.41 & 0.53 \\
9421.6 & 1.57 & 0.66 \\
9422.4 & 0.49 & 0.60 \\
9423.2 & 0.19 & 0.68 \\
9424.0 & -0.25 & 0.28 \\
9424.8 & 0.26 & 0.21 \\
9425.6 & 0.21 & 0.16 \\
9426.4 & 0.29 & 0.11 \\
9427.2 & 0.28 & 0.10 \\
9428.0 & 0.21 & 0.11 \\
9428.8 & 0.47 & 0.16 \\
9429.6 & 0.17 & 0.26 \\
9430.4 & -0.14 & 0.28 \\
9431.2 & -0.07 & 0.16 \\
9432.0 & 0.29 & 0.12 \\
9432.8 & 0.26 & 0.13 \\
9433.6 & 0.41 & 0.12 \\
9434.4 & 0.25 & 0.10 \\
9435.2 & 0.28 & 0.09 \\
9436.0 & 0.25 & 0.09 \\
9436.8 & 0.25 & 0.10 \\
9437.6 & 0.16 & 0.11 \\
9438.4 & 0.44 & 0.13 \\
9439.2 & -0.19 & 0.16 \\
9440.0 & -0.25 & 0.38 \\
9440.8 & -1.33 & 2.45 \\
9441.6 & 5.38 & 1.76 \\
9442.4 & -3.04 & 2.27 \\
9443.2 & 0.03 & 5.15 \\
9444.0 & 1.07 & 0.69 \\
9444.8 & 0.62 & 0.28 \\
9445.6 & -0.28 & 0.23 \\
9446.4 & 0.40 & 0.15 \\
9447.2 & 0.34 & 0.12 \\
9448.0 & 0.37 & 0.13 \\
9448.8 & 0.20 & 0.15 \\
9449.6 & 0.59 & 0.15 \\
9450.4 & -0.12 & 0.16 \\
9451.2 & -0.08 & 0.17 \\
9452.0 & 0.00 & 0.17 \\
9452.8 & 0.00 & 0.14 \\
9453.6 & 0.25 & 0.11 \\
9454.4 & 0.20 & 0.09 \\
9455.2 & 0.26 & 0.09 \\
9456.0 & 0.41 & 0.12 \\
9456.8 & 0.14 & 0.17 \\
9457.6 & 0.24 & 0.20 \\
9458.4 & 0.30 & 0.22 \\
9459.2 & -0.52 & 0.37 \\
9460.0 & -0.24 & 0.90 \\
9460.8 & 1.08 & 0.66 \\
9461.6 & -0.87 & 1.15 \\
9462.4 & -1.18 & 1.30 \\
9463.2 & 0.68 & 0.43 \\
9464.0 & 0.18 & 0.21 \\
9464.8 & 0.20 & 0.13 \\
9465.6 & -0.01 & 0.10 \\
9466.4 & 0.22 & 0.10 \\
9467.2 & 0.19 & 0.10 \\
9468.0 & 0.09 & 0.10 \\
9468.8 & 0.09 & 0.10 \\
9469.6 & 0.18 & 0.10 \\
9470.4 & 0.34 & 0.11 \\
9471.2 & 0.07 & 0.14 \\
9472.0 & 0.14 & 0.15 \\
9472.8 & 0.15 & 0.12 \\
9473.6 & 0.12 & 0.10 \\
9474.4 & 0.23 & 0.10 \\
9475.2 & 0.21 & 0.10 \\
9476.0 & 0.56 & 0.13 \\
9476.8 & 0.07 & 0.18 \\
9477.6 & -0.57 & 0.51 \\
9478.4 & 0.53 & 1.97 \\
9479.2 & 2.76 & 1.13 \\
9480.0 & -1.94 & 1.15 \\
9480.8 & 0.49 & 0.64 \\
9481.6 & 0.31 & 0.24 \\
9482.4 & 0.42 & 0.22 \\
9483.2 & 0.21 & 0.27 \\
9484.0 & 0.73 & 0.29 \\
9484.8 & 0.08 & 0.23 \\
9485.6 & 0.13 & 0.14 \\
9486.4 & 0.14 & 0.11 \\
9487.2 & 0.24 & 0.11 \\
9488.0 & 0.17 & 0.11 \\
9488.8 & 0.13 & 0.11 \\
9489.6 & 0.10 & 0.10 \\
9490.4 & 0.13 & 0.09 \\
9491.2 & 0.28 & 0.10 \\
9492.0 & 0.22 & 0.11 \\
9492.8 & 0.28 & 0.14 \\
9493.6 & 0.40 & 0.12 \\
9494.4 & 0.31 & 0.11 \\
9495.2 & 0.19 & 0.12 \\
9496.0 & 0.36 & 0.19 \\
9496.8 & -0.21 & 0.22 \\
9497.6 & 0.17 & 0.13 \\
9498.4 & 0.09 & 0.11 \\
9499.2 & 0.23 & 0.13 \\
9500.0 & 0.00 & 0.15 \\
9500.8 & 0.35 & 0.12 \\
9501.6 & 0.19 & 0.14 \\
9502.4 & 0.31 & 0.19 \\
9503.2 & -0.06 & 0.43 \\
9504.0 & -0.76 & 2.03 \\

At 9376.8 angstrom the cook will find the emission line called Mg II 2798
